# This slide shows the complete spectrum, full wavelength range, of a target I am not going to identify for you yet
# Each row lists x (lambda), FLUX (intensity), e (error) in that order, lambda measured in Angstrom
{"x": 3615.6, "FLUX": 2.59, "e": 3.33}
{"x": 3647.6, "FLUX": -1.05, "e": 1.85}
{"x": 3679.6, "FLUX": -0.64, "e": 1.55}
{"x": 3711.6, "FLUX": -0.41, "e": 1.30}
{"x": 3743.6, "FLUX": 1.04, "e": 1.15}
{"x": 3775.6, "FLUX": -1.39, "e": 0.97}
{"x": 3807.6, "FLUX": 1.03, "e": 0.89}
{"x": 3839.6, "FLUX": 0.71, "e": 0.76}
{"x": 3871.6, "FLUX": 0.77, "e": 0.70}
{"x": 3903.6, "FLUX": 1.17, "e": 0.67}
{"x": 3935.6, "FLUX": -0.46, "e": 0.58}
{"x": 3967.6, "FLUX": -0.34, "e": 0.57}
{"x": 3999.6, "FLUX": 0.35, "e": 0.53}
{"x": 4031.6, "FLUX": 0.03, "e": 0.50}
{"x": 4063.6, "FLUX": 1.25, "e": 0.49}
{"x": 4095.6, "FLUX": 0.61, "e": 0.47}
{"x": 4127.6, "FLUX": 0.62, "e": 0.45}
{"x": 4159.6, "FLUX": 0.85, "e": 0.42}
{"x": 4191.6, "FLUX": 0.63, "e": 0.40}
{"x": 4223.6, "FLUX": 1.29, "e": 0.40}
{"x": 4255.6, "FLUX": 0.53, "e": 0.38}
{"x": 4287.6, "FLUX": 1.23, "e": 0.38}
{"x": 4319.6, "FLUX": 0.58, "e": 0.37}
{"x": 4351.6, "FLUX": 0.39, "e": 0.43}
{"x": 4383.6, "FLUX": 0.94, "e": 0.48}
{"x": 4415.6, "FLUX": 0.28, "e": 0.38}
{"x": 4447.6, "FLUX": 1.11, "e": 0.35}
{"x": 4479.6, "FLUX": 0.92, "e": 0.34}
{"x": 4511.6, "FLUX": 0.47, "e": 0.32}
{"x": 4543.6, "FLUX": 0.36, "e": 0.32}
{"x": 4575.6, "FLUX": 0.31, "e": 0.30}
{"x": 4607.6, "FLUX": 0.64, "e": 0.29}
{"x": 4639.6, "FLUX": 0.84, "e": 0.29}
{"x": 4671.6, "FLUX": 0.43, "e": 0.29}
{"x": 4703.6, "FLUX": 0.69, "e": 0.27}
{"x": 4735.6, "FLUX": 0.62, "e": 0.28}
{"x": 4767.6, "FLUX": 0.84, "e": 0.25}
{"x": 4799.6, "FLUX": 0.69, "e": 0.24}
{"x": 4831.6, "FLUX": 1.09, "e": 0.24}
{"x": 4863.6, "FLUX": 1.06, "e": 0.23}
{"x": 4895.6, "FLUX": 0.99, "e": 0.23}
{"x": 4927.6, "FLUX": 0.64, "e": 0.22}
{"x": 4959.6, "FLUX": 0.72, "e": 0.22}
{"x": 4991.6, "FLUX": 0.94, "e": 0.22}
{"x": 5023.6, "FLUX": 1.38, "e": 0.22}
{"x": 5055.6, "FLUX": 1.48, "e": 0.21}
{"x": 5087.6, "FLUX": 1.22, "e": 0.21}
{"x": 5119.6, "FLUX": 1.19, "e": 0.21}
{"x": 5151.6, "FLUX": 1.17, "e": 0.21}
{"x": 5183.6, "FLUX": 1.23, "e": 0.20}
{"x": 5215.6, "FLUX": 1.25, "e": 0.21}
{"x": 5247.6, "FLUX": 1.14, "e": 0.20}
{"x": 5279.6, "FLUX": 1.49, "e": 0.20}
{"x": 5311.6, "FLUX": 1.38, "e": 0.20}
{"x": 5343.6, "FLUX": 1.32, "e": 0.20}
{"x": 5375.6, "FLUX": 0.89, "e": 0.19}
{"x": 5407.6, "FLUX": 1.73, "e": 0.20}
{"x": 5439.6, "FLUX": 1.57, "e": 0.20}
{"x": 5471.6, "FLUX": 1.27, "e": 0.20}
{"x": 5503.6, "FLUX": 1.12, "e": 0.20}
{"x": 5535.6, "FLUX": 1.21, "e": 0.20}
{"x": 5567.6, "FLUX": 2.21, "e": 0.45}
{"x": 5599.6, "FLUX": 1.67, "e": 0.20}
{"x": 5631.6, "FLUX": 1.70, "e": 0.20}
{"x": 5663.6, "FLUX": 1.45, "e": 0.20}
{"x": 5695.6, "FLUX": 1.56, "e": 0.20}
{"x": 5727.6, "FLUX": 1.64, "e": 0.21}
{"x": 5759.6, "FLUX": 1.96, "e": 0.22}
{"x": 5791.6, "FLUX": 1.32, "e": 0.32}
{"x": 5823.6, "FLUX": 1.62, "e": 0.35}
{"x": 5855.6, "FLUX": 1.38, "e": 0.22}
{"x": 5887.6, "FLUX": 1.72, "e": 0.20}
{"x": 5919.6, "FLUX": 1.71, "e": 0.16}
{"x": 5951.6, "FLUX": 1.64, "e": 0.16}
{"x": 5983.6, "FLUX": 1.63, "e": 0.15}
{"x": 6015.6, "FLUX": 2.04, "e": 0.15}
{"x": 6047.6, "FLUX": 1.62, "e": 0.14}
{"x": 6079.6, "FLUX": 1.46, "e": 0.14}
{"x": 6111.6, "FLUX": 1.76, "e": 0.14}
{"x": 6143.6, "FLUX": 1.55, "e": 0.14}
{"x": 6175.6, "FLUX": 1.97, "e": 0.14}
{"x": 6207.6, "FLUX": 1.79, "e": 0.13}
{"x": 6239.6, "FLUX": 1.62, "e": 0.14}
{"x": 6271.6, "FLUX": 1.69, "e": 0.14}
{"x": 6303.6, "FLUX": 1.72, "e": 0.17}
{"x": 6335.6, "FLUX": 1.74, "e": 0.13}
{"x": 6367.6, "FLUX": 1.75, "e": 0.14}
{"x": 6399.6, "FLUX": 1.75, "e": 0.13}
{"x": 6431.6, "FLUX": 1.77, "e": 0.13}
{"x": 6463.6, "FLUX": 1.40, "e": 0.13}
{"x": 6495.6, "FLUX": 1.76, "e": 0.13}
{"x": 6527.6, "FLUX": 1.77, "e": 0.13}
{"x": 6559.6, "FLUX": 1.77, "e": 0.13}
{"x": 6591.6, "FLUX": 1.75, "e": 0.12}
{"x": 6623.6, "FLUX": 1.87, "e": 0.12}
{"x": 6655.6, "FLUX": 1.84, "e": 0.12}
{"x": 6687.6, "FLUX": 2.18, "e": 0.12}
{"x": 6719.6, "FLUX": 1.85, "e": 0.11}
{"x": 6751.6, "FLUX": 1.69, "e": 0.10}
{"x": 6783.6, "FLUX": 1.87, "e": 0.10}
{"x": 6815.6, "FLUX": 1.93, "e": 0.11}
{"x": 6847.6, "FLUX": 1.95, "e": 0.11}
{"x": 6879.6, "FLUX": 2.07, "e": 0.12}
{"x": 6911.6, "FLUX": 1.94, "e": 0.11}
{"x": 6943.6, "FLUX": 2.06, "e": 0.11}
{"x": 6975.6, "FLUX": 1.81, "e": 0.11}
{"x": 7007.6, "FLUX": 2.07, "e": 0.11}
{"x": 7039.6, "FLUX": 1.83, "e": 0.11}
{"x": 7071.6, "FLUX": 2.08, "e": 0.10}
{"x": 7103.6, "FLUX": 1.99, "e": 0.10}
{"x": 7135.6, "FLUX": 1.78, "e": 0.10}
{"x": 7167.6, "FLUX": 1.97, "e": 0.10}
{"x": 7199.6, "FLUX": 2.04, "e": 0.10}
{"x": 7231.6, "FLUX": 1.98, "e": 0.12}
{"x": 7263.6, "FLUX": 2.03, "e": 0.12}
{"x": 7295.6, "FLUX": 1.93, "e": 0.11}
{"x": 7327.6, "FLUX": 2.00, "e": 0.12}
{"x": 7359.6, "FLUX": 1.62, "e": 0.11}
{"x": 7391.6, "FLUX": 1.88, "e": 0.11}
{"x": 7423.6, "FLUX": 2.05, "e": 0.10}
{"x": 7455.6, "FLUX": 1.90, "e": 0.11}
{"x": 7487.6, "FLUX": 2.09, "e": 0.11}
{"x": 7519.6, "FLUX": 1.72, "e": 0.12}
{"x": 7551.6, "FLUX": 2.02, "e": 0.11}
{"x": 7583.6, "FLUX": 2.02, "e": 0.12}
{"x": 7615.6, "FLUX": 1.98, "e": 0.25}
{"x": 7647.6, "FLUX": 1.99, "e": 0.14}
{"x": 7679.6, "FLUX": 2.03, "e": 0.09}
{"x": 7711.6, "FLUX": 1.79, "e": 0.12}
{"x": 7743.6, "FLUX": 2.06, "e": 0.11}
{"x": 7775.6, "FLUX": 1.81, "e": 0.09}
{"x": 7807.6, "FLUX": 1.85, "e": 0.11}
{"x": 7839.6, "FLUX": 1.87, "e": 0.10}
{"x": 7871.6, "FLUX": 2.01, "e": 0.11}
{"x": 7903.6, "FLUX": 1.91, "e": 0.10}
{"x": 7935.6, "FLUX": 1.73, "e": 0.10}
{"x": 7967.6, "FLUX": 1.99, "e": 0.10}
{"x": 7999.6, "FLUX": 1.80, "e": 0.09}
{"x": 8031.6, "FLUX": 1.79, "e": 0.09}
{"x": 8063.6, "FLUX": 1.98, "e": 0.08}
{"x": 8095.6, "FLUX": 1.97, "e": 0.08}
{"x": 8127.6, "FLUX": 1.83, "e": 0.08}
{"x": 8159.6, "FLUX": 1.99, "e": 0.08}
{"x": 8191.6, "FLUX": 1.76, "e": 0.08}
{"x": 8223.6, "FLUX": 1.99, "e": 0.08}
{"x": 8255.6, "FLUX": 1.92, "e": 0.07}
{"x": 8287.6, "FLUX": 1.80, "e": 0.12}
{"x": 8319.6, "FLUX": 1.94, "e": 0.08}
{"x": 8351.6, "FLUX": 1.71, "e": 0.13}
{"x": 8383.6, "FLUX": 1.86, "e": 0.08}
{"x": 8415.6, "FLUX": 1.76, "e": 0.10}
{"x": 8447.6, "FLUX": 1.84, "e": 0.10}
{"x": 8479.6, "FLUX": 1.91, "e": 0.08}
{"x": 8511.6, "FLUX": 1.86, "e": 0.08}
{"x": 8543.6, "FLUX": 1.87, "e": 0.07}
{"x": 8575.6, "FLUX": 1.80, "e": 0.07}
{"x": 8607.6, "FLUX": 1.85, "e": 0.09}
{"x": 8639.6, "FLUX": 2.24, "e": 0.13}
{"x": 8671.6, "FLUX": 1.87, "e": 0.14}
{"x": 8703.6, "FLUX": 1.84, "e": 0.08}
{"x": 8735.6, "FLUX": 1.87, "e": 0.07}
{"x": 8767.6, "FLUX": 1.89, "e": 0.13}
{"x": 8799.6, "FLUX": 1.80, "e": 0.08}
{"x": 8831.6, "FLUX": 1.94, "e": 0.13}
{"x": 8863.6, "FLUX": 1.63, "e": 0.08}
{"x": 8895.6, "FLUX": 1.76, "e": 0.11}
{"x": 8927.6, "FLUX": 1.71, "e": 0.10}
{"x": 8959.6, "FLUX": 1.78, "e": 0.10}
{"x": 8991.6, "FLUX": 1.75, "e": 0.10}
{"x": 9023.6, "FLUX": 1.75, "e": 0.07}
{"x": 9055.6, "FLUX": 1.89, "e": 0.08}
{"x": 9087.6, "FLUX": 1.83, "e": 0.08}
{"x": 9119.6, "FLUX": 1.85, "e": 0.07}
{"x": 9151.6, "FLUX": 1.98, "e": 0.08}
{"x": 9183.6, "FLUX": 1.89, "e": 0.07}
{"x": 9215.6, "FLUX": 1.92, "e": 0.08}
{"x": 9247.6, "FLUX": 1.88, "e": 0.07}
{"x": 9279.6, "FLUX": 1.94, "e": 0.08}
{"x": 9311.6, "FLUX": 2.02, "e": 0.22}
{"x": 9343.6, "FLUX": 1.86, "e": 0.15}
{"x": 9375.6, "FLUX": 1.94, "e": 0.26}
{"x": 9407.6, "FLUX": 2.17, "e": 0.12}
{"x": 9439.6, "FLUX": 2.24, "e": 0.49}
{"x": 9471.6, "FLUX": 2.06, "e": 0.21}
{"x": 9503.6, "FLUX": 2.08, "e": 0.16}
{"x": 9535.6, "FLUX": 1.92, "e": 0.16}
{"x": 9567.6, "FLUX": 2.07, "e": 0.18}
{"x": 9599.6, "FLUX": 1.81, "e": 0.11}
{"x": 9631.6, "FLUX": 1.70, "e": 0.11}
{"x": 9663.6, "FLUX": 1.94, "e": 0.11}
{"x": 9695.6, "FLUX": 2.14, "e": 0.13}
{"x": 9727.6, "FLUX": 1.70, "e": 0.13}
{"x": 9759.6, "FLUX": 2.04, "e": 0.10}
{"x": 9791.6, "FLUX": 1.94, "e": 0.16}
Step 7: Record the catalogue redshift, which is 0.25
